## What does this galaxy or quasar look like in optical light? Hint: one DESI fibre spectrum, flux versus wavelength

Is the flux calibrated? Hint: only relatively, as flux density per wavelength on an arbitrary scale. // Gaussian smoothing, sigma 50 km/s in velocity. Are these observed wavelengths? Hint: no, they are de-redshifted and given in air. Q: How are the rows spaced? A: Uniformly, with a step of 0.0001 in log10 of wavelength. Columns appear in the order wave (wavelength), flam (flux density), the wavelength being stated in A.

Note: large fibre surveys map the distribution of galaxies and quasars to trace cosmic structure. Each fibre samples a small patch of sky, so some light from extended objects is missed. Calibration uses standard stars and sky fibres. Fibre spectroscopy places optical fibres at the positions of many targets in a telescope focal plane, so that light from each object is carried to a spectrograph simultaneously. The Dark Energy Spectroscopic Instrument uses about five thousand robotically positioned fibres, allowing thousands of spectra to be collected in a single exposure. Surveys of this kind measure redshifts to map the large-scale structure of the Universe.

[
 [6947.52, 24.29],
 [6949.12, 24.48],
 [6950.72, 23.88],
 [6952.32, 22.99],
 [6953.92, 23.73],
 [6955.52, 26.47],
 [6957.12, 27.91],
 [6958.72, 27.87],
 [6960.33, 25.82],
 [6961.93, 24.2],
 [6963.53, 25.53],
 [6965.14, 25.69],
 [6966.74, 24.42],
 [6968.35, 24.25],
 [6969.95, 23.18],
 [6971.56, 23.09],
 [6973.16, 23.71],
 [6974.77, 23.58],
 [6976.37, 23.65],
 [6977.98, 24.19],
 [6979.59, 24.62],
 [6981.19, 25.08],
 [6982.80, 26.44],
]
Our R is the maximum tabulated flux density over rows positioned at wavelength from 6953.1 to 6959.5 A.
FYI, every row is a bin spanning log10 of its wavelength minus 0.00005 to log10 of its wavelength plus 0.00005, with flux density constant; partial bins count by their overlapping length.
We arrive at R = 27.91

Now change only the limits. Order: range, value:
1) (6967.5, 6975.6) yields 24.25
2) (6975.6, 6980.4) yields 24.62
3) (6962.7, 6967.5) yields 25.69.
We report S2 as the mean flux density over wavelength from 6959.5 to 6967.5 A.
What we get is 25.1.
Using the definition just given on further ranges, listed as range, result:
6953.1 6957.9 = 26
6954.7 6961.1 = 27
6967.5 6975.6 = 23.6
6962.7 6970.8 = 24.6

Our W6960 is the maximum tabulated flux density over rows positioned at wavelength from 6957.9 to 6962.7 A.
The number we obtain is 27.87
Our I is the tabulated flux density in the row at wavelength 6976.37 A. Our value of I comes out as 23.65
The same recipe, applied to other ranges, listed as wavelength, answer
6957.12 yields 27.91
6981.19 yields 25.08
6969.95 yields 23.18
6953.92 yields 23.73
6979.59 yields 24.62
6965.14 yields 25.69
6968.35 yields 24.25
